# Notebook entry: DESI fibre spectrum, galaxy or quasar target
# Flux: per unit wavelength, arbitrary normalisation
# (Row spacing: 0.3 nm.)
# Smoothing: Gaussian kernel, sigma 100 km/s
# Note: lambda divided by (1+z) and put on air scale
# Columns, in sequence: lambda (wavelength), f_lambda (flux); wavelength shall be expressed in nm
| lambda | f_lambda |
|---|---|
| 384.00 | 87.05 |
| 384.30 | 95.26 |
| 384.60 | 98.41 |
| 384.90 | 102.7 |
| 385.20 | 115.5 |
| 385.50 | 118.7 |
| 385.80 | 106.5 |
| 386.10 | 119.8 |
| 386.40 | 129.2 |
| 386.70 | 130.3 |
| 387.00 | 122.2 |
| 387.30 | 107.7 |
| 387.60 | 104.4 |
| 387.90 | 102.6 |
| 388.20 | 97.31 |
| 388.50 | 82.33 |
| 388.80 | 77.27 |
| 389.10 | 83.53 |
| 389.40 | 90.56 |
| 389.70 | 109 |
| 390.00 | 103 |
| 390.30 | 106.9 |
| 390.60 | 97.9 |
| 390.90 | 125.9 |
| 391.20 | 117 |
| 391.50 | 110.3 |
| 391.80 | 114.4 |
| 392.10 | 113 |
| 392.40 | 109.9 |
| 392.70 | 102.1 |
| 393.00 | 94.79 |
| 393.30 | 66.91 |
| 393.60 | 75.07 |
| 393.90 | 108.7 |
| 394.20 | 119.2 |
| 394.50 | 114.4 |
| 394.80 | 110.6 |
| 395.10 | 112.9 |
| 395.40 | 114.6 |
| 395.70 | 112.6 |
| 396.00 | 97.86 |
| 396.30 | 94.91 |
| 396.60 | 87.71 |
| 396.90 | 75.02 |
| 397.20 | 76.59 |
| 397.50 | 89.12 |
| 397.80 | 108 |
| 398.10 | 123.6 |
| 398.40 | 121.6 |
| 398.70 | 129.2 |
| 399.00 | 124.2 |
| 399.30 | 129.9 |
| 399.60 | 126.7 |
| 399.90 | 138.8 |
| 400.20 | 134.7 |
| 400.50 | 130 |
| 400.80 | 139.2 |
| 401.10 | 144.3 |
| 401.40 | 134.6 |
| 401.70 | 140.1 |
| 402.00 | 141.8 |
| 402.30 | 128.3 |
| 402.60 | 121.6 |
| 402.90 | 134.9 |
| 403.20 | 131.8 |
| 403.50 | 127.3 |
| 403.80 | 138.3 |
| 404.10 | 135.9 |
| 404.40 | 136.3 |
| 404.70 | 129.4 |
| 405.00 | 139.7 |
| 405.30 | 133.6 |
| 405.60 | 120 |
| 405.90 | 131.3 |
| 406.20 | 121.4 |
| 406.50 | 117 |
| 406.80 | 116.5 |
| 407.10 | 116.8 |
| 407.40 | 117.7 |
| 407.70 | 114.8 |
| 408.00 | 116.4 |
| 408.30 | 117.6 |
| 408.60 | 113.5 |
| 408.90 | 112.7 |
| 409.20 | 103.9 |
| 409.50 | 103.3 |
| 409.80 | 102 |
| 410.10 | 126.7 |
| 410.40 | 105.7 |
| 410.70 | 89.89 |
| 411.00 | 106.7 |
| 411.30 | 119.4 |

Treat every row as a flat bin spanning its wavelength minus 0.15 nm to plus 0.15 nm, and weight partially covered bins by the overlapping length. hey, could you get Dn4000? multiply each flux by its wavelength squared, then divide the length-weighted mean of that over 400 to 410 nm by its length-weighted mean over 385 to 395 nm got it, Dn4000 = 1.3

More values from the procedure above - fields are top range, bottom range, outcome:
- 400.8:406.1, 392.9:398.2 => 1.41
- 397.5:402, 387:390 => 1.42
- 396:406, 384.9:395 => 1.24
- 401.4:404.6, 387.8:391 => 1.47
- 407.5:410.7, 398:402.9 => 0.88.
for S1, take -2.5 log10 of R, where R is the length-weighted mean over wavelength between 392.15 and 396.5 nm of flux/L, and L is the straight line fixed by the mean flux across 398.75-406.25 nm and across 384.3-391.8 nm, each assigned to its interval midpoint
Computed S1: 0.15 mag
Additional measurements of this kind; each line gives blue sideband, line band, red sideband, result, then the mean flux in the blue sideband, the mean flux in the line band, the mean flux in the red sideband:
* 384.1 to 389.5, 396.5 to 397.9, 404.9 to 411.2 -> 0.26 mag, 105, 86.5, 115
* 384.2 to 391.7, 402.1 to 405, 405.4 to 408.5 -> -0.13 mag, 106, 132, 119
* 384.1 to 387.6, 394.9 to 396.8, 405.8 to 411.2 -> 0.10 mag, 113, 103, 113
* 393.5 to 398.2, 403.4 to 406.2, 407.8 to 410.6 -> -0.22 mag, 101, 132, 111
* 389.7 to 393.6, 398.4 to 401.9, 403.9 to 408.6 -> -0.15 mag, 104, 133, 124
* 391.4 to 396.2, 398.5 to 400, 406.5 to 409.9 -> -0.20 mag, 105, 129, 113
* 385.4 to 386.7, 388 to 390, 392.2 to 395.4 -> 0.23 mag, 120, 91.3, 102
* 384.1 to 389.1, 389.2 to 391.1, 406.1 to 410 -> 0.02 mag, 106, 105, 113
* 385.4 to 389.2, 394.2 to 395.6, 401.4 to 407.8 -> 0.02 mag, 106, 114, 129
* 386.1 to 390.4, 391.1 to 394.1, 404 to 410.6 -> 0.06 mag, 104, 101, 119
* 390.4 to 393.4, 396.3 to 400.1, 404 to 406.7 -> 0.06 mag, 106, 111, 129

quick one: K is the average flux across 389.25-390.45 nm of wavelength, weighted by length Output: 102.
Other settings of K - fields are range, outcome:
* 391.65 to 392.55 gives 112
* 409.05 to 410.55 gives 108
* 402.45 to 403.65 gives 129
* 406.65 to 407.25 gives 117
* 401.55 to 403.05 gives 133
